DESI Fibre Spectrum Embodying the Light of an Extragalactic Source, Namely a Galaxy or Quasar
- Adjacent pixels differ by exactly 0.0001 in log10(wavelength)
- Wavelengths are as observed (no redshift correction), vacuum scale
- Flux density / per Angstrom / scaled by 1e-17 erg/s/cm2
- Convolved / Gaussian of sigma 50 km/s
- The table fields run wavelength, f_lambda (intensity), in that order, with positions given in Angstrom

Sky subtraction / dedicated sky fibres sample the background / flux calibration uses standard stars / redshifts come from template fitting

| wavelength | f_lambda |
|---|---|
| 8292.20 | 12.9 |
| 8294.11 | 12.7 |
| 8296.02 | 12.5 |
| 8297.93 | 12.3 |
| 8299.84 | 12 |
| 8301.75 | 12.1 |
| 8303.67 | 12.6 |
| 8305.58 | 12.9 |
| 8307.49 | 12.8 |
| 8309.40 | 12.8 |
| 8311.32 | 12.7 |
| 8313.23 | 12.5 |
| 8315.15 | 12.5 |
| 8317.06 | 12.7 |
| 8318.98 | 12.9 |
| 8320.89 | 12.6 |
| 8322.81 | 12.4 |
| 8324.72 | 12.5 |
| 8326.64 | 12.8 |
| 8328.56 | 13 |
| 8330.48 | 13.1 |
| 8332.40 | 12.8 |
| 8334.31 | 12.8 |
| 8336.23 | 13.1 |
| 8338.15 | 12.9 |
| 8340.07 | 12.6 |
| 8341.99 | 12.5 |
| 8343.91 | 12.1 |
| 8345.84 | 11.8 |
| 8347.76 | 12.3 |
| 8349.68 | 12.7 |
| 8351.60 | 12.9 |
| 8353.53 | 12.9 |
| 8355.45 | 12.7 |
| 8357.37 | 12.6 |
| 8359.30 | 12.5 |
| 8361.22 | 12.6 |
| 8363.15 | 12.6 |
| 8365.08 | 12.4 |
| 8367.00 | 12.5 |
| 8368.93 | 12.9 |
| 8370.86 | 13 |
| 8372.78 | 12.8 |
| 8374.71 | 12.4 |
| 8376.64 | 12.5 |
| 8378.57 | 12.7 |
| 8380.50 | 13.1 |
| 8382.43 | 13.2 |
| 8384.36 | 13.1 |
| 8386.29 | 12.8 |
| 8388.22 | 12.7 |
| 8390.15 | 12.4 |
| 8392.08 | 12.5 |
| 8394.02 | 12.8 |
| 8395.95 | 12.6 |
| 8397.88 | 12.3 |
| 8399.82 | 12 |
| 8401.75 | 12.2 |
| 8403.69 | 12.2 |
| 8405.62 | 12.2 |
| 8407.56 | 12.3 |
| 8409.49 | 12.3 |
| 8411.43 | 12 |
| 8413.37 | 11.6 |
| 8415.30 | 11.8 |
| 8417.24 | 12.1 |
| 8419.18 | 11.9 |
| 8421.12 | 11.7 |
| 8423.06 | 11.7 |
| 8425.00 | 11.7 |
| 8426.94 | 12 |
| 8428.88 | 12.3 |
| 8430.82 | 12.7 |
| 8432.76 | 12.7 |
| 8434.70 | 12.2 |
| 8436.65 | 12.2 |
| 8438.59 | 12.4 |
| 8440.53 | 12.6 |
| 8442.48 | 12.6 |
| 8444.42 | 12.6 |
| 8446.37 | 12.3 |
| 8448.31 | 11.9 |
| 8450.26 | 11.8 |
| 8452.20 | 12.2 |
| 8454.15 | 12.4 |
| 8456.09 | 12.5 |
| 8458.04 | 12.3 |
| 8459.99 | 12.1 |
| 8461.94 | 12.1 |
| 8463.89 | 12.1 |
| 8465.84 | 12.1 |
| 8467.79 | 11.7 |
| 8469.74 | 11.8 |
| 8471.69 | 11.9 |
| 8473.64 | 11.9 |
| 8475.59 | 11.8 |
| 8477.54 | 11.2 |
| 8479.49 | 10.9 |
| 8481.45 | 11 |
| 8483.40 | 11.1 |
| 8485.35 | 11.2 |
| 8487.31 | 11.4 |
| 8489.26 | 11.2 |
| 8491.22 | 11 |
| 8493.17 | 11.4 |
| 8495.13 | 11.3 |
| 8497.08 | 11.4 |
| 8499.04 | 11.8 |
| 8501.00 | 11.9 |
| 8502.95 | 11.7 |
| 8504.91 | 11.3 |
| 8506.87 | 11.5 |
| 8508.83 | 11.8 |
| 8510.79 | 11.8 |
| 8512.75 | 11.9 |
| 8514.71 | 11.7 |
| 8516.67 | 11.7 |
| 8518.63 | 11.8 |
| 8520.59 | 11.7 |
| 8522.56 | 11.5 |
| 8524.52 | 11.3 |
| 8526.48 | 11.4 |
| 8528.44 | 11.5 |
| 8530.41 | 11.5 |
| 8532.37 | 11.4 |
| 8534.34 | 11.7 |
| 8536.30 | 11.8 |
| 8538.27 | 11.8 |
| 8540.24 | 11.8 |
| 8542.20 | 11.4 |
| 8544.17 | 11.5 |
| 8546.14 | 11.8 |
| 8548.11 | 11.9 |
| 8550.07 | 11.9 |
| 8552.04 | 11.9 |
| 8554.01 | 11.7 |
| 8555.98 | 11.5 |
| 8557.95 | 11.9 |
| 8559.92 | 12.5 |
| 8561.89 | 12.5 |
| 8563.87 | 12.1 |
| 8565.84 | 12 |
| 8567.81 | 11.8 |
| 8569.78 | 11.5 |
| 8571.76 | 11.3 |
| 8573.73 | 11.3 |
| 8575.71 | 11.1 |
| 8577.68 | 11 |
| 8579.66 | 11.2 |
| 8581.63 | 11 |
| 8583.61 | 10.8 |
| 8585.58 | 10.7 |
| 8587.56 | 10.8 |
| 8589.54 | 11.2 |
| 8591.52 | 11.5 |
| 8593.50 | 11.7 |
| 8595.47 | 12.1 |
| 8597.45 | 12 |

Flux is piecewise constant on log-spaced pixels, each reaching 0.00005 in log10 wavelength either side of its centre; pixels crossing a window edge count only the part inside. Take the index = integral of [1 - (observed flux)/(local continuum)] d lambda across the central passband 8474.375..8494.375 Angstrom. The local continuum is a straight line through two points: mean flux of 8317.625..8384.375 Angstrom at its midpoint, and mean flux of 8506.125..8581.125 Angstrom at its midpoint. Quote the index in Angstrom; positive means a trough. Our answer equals 1.3 Angstrom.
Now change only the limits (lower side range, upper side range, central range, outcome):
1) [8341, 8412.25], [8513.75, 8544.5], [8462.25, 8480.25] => 0.33 Angstrom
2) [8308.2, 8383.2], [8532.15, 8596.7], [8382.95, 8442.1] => 0.31 Angstrom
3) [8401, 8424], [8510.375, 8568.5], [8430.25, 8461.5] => -1.05 Angstrom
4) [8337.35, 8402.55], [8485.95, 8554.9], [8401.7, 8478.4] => 0.22 Angstrom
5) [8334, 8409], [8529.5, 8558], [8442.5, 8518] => 1.80 Angstrom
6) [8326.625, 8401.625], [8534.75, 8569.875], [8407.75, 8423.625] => 0.67 Angstrom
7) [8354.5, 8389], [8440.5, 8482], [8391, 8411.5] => 0.26 Angstrom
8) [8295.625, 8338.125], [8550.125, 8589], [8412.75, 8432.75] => 0.31 Angstrom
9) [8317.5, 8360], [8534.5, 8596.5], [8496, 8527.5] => 0.54 Angstrom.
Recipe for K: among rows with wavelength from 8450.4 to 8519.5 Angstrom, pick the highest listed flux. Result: 12.5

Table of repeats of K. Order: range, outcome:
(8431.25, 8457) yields 12.7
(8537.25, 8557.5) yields 11.9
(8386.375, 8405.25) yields 12.8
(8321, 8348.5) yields 13.1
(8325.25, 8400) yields 13.2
